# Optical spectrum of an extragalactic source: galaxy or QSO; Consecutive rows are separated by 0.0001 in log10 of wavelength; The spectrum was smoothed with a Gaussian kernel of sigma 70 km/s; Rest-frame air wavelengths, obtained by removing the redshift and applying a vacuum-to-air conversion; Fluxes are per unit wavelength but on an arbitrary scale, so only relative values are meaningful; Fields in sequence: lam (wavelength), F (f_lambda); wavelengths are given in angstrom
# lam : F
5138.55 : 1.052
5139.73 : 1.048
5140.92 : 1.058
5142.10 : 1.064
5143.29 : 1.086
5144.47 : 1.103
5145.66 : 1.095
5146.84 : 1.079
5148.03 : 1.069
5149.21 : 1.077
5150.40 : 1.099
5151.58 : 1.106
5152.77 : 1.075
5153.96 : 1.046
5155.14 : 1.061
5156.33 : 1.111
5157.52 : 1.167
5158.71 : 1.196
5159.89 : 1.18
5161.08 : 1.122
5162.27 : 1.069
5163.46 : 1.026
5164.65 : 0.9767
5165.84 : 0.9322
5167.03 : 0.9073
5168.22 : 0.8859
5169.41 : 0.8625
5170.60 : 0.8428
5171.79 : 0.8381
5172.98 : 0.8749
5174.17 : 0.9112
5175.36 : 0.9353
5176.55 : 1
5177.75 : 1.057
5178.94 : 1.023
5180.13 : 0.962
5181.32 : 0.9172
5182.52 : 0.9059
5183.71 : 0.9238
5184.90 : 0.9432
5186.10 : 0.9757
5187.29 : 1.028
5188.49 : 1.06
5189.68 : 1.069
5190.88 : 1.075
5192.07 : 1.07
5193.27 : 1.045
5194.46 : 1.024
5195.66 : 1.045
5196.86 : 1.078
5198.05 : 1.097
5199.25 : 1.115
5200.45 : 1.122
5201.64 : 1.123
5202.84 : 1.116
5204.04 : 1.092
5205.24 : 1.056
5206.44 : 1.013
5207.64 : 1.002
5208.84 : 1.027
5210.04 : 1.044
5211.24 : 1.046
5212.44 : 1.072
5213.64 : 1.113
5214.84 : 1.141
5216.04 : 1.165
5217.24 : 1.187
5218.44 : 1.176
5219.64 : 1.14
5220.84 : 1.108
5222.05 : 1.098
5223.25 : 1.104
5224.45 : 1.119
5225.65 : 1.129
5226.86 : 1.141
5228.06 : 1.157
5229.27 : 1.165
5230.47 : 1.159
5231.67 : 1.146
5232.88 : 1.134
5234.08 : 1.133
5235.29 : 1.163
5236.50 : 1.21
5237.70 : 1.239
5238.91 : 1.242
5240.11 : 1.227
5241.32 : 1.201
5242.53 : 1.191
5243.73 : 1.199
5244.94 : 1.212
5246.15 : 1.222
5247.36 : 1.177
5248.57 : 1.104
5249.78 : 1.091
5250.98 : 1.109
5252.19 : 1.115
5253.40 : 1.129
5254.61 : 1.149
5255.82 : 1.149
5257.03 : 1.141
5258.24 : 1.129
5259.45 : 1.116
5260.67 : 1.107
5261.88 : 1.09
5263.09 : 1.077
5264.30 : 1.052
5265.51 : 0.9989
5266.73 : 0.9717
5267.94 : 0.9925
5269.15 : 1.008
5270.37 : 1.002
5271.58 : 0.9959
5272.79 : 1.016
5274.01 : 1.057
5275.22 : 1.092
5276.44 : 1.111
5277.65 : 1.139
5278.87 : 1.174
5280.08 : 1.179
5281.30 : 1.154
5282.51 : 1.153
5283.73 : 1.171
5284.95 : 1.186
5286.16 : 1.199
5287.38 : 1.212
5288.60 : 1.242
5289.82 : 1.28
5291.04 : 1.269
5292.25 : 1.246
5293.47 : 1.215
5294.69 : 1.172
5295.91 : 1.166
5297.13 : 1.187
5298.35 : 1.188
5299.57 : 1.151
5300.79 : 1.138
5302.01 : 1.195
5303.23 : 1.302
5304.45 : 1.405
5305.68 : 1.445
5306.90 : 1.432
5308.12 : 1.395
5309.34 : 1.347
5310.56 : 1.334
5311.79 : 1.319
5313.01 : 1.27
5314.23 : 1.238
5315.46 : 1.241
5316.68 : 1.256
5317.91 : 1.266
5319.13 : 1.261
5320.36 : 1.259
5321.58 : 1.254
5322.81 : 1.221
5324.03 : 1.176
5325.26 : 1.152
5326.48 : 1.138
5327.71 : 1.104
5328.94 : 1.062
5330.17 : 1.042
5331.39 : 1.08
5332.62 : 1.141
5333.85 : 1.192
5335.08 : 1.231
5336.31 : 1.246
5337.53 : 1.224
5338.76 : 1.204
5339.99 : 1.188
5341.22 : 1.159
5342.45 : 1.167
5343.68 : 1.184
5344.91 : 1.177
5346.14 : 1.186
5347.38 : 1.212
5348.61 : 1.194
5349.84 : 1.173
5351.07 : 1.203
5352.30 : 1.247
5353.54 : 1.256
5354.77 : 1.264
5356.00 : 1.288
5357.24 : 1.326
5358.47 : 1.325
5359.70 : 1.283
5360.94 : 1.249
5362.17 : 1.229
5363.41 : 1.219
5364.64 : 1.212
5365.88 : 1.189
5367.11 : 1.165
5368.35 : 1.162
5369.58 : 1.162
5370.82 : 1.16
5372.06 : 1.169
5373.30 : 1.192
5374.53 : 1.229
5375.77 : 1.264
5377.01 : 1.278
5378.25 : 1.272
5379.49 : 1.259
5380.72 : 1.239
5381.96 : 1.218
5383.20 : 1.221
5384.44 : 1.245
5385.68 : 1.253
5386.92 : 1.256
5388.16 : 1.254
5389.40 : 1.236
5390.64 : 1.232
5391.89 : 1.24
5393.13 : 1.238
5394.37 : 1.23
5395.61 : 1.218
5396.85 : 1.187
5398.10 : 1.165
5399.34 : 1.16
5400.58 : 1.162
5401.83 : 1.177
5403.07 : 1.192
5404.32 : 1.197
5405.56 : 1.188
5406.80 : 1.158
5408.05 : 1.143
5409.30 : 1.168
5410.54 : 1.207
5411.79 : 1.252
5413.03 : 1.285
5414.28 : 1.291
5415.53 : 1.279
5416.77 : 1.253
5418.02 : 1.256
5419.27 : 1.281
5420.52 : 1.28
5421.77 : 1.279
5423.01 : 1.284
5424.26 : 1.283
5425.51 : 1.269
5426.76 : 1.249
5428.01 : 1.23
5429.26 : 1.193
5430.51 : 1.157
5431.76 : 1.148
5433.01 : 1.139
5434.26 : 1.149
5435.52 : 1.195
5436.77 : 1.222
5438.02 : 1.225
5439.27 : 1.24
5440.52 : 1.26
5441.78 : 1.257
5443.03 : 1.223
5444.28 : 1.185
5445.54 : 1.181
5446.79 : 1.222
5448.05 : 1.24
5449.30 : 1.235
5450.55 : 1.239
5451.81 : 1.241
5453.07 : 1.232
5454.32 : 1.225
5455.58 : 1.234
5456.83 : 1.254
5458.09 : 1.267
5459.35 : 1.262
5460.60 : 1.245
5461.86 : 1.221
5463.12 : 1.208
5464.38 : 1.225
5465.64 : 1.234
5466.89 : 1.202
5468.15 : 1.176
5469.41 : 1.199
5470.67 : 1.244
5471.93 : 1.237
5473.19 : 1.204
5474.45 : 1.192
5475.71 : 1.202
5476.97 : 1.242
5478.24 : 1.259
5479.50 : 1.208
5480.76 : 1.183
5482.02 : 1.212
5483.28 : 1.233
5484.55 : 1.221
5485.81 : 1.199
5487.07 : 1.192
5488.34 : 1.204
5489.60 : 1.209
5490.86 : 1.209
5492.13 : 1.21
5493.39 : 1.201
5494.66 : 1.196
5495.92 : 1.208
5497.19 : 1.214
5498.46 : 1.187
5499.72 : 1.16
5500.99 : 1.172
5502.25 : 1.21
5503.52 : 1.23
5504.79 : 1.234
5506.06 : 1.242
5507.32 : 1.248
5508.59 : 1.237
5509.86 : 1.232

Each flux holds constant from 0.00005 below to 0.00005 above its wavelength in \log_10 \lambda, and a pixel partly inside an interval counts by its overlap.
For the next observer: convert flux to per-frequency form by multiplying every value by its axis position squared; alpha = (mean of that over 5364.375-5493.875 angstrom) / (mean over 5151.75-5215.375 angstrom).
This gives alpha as 1.30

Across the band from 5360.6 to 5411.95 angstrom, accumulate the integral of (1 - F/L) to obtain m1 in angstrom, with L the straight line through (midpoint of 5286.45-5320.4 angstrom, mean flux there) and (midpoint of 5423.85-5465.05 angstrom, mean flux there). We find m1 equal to 1.2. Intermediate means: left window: 1.26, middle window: 1.21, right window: 1.22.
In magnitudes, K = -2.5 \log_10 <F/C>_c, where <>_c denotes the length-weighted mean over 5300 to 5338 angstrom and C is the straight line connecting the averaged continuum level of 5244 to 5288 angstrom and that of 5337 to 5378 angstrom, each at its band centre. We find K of -0.06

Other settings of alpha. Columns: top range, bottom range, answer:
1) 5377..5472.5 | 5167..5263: 1.23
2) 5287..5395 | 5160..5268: 1.20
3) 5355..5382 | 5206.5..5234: 1.17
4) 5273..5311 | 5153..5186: 1.30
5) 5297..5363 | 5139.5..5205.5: 1.27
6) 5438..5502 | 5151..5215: 1.32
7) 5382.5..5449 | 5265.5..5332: 1.07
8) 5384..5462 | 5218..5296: 1.14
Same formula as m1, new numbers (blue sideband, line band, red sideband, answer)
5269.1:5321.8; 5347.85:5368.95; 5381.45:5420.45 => -0.3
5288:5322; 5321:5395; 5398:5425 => 2.2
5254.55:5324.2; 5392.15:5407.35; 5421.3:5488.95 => 0.2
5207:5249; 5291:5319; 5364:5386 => -2.0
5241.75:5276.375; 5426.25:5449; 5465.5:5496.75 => -0.3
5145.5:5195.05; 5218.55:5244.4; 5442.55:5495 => -2.6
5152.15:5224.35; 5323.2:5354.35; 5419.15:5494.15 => -0.9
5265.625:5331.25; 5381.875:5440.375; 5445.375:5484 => -0.4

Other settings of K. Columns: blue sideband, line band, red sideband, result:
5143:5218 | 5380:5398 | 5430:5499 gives -0.06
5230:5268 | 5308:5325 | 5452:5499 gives -0.09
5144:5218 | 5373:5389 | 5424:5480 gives -0.07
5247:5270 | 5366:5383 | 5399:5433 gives -0.02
